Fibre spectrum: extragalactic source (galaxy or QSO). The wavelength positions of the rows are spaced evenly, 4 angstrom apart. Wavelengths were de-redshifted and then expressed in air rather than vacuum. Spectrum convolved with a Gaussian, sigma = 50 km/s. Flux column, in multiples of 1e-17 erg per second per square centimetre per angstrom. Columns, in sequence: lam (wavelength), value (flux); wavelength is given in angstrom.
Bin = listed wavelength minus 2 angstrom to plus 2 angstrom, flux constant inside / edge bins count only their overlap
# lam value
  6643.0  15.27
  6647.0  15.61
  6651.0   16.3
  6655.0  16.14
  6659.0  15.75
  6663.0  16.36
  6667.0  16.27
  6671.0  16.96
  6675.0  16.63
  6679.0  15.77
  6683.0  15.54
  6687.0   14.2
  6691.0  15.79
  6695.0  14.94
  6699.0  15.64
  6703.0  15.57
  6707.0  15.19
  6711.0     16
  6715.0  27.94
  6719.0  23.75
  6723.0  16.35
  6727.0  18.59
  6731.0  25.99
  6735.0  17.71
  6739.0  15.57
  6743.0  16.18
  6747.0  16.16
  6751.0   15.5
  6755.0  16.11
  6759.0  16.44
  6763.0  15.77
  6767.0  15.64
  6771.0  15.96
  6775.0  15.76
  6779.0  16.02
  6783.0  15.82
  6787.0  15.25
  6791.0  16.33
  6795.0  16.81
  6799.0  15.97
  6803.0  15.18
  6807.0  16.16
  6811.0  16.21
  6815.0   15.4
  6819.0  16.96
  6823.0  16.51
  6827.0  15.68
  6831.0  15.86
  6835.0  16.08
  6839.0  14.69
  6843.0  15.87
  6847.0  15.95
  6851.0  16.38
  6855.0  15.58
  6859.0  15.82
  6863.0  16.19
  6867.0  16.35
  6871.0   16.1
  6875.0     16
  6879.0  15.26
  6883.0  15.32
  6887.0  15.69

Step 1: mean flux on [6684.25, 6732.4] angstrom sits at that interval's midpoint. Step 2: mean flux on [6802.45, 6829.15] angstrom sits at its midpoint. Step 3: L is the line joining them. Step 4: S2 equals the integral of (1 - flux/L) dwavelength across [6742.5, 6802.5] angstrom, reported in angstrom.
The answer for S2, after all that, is 3.4 angstrom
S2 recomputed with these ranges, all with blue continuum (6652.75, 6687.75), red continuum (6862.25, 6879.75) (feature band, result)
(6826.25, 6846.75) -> 0.5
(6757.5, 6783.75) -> 0.2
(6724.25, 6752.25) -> -3.4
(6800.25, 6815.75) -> 0.2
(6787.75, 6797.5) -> -0.2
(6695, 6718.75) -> -3.3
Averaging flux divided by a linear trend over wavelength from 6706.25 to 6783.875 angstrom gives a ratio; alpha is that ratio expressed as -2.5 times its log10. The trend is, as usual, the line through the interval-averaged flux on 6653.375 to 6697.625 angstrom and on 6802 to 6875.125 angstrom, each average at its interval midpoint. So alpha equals -0.12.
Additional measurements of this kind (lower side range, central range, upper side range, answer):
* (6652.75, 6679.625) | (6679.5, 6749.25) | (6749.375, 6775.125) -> -0.101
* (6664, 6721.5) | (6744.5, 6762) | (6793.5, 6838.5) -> 0.036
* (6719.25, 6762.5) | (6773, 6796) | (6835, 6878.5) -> 0.067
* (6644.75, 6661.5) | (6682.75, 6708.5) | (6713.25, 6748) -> 0.185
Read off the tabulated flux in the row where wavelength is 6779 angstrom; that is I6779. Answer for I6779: 16.02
